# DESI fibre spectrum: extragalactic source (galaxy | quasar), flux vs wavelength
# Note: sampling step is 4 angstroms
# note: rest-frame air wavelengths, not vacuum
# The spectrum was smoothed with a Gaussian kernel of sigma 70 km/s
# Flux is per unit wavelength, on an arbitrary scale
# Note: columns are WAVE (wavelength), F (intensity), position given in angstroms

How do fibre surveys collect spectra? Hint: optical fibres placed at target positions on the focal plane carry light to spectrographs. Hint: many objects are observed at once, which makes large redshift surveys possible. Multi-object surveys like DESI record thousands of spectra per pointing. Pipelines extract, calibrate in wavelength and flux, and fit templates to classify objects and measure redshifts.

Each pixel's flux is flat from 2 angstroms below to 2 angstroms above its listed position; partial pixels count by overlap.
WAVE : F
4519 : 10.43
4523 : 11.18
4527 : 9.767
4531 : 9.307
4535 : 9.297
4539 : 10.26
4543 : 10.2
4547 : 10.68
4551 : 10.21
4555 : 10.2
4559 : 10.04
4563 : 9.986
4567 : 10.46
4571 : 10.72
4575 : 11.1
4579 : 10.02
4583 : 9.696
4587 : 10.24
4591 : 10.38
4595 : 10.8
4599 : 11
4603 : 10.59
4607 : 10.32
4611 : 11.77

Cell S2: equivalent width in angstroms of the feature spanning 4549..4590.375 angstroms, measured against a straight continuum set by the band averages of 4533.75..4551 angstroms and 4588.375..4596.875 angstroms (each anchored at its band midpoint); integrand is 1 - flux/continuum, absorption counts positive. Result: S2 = 0.4 angstroms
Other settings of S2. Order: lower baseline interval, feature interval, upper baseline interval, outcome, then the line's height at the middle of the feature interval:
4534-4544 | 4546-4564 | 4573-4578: 0.25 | 10.4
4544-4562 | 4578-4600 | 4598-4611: 0.59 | 10.6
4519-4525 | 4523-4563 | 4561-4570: 2.10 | 10.6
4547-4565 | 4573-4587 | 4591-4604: 0.32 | 10.5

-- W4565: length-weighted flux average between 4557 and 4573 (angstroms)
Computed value 10.3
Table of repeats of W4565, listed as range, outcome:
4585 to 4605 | 10.6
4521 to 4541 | 9.96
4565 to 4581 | 10.6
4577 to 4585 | 9.86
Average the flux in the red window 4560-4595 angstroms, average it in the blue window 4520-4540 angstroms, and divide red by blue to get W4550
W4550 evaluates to 1.04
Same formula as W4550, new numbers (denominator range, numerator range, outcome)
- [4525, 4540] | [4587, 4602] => 1.11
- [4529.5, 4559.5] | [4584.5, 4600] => 1.05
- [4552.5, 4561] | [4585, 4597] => 1.03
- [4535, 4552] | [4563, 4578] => 1.04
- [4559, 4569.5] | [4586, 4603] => 1.04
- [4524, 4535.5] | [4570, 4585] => 1.08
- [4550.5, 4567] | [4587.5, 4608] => 1.05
